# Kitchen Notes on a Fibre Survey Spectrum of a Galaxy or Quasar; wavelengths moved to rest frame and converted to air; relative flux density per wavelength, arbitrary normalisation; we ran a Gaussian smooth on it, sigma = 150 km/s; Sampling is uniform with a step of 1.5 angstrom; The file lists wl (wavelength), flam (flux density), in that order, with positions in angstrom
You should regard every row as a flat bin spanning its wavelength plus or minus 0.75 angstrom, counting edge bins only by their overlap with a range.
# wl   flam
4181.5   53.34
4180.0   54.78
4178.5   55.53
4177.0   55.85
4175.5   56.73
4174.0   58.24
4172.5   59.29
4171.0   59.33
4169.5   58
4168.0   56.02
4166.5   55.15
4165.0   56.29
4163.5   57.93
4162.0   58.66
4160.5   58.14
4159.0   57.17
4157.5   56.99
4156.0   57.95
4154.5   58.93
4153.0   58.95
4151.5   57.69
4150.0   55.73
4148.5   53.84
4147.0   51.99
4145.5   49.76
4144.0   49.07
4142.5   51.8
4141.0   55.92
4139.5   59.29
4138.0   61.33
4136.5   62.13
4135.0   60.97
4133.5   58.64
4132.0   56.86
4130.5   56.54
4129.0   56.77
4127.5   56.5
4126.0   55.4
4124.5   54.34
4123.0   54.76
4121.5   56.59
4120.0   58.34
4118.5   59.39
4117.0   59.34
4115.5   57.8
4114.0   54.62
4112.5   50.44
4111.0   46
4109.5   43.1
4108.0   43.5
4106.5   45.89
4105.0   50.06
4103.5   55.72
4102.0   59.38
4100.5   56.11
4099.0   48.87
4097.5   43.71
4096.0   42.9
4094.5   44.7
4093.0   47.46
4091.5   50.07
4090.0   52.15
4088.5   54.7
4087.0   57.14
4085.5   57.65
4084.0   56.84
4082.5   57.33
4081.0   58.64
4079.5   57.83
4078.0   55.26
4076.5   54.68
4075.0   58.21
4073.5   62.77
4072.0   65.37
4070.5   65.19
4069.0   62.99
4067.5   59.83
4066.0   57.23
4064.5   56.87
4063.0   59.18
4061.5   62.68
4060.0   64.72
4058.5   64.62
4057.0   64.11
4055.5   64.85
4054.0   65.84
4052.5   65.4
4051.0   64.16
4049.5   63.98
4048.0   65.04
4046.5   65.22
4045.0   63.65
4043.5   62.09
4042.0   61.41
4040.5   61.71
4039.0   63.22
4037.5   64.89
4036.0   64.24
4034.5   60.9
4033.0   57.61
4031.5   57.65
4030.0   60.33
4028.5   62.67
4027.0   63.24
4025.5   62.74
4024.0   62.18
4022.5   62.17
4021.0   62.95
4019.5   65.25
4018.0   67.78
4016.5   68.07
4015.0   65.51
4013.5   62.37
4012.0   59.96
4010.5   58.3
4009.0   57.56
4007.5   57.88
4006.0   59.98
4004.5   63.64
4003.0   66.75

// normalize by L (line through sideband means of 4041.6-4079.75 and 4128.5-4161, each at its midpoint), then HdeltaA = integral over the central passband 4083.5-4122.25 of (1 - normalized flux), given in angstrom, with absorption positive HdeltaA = 4.8 angstrom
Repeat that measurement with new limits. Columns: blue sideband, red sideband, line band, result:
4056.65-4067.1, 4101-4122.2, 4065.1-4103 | 1.37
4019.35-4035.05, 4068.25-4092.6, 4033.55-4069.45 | -1.83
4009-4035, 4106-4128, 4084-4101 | 1.47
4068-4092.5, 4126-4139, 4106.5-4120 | 1.50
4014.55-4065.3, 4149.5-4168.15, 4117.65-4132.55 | 0.62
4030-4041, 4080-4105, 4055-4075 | -1.86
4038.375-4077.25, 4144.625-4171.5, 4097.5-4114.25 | 2.73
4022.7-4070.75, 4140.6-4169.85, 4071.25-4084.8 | 0.45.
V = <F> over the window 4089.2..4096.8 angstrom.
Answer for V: 47.5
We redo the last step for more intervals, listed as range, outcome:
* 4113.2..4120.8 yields 57.8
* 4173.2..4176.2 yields 57.5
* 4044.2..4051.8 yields 64.4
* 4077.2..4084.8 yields 57.2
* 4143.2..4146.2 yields 49.4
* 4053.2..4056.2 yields 65.4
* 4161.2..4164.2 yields 58.3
